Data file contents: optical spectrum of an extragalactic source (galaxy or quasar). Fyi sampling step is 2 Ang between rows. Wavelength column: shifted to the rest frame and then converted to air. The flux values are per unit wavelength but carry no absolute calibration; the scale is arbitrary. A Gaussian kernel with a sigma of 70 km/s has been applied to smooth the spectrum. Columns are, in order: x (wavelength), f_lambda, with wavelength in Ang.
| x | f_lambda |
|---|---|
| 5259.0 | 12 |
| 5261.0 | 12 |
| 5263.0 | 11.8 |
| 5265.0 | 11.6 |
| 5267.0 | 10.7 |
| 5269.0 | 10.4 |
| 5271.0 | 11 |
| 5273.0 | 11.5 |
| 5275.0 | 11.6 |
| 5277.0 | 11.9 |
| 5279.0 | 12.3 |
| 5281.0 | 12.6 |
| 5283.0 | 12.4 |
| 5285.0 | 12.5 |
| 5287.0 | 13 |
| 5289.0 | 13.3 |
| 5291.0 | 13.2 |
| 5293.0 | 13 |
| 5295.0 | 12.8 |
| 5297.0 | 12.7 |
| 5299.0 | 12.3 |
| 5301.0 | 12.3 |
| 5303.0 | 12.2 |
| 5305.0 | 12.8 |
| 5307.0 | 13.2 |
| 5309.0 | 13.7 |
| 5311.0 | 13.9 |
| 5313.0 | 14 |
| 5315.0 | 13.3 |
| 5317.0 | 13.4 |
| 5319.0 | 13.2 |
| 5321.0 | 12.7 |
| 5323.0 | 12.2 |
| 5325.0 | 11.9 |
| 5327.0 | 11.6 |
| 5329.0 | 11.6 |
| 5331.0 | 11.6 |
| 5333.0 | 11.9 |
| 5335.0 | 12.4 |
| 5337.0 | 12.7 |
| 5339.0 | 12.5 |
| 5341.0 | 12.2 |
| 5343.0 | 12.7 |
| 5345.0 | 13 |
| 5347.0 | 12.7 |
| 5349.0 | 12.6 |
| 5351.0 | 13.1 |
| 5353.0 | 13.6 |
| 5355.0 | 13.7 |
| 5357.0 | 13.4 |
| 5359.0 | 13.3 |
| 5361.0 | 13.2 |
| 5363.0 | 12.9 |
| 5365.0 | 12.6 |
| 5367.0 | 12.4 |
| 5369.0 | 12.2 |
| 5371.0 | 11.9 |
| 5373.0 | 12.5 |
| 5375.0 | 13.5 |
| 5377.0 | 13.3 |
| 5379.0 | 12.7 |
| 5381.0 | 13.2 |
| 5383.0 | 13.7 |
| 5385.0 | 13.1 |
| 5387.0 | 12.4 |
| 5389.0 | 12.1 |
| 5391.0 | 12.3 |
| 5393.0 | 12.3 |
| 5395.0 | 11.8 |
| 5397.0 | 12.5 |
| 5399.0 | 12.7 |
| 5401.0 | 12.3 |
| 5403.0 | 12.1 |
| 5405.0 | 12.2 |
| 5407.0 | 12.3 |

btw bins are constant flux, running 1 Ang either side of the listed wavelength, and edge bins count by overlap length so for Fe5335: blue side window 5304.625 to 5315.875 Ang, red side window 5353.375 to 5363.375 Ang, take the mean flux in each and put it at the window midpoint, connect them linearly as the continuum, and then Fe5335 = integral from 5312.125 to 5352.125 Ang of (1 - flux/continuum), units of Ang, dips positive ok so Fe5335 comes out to 2.6 Ang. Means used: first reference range 13.5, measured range 12.6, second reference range 13.3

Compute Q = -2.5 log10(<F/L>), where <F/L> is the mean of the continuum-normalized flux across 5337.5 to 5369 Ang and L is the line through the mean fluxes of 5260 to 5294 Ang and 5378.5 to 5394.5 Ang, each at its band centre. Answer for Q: -0.03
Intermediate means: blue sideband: 12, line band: 12.9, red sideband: 12.7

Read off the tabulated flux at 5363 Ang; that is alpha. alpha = 12.9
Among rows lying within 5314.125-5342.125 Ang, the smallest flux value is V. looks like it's 11.6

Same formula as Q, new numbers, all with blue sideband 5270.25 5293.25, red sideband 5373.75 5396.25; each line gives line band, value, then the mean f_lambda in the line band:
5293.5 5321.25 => -0.05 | 13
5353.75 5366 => -0.04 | 13.2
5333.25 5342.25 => 0.01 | 12.4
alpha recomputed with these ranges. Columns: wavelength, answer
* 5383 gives 13.7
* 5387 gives 12.4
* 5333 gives 11.9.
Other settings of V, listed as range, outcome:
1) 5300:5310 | 12.2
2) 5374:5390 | 12.1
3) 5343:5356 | 12.6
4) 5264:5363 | 10.4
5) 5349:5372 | 11.9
